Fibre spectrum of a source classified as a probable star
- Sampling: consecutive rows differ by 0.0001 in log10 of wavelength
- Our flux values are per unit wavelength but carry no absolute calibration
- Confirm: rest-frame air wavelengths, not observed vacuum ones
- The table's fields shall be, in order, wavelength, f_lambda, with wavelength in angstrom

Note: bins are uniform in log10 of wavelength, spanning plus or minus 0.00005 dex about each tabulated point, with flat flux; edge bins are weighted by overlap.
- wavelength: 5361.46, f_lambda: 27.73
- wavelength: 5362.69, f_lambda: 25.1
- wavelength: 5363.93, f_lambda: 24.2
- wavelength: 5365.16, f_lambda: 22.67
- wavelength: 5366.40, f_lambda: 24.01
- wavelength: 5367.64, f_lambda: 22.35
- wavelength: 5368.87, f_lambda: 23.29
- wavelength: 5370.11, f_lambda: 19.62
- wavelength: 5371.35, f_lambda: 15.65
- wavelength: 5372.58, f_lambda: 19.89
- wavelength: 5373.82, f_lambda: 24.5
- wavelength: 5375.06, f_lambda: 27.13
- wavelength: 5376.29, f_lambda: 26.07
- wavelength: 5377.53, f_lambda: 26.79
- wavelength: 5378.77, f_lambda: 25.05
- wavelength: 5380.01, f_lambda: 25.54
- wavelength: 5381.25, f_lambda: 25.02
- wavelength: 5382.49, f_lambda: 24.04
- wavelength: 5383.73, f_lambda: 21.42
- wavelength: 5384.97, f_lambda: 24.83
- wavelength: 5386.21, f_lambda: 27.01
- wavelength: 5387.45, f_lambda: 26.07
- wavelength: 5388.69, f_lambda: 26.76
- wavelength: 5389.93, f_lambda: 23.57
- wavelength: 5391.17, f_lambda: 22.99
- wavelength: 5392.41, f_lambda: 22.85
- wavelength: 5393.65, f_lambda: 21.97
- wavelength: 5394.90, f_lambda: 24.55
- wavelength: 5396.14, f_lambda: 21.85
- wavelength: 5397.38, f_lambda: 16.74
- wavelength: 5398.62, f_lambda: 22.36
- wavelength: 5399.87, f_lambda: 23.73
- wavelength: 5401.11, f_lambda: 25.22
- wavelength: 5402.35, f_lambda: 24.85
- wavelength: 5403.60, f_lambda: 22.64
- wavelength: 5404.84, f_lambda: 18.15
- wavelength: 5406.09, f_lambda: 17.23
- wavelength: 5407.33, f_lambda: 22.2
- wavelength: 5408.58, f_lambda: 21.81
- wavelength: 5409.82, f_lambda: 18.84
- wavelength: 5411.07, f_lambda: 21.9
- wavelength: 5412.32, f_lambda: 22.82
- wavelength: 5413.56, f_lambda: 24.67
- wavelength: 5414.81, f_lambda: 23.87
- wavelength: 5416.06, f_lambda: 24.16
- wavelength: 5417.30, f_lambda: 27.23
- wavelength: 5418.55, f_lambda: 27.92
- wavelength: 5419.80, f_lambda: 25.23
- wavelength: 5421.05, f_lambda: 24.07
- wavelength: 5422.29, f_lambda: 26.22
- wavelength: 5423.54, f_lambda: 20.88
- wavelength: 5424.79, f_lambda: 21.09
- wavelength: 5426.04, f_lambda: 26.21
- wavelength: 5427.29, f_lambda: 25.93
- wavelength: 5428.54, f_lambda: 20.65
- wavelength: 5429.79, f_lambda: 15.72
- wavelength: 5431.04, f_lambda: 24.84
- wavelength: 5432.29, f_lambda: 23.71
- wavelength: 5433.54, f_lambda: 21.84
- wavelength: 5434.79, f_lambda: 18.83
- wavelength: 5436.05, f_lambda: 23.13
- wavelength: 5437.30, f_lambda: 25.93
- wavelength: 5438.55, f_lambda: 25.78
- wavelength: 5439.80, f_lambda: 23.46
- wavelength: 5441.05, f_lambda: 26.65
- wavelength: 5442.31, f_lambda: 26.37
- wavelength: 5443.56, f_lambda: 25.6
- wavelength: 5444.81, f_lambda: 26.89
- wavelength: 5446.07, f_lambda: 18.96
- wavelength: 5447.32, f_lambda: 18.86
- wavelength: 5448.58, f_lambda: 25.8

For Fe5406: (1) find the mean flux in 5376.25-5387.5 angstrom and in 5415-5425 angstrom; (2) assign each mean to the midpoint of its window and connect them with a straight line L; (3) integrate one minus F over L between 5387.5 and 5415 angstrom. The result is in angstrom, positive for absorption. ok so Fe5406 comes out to 2.8 angstrom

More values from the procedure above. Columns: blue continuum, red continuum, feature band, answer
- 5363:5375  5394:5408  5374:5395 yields -2.7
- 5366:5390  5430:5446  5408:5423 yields 0.0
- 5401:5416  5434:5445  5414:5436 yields -0.1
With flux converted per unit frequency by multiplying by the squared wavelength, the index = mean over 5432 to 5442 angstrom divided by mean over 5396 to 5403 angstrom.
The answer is 1.1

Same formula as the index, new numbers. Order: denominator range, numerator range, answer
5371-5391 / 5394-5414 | 0.90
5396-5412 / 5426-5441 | 1.09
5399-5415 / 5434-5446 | 1.12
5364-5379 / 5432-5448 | 1.05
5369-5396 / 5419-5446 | 1.01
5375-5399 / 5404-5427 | 0.97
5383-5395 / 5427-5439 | 0.95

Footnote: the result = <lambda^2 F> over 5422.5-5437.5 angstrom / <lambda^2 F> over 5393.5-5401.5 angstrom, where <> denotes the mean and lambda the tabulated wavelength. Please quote 1.02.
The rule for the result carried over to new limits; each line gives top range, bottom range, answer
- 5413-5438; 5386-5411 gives 1.06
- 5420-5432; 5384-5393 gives 0.94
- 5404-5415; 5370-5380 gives 0.92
